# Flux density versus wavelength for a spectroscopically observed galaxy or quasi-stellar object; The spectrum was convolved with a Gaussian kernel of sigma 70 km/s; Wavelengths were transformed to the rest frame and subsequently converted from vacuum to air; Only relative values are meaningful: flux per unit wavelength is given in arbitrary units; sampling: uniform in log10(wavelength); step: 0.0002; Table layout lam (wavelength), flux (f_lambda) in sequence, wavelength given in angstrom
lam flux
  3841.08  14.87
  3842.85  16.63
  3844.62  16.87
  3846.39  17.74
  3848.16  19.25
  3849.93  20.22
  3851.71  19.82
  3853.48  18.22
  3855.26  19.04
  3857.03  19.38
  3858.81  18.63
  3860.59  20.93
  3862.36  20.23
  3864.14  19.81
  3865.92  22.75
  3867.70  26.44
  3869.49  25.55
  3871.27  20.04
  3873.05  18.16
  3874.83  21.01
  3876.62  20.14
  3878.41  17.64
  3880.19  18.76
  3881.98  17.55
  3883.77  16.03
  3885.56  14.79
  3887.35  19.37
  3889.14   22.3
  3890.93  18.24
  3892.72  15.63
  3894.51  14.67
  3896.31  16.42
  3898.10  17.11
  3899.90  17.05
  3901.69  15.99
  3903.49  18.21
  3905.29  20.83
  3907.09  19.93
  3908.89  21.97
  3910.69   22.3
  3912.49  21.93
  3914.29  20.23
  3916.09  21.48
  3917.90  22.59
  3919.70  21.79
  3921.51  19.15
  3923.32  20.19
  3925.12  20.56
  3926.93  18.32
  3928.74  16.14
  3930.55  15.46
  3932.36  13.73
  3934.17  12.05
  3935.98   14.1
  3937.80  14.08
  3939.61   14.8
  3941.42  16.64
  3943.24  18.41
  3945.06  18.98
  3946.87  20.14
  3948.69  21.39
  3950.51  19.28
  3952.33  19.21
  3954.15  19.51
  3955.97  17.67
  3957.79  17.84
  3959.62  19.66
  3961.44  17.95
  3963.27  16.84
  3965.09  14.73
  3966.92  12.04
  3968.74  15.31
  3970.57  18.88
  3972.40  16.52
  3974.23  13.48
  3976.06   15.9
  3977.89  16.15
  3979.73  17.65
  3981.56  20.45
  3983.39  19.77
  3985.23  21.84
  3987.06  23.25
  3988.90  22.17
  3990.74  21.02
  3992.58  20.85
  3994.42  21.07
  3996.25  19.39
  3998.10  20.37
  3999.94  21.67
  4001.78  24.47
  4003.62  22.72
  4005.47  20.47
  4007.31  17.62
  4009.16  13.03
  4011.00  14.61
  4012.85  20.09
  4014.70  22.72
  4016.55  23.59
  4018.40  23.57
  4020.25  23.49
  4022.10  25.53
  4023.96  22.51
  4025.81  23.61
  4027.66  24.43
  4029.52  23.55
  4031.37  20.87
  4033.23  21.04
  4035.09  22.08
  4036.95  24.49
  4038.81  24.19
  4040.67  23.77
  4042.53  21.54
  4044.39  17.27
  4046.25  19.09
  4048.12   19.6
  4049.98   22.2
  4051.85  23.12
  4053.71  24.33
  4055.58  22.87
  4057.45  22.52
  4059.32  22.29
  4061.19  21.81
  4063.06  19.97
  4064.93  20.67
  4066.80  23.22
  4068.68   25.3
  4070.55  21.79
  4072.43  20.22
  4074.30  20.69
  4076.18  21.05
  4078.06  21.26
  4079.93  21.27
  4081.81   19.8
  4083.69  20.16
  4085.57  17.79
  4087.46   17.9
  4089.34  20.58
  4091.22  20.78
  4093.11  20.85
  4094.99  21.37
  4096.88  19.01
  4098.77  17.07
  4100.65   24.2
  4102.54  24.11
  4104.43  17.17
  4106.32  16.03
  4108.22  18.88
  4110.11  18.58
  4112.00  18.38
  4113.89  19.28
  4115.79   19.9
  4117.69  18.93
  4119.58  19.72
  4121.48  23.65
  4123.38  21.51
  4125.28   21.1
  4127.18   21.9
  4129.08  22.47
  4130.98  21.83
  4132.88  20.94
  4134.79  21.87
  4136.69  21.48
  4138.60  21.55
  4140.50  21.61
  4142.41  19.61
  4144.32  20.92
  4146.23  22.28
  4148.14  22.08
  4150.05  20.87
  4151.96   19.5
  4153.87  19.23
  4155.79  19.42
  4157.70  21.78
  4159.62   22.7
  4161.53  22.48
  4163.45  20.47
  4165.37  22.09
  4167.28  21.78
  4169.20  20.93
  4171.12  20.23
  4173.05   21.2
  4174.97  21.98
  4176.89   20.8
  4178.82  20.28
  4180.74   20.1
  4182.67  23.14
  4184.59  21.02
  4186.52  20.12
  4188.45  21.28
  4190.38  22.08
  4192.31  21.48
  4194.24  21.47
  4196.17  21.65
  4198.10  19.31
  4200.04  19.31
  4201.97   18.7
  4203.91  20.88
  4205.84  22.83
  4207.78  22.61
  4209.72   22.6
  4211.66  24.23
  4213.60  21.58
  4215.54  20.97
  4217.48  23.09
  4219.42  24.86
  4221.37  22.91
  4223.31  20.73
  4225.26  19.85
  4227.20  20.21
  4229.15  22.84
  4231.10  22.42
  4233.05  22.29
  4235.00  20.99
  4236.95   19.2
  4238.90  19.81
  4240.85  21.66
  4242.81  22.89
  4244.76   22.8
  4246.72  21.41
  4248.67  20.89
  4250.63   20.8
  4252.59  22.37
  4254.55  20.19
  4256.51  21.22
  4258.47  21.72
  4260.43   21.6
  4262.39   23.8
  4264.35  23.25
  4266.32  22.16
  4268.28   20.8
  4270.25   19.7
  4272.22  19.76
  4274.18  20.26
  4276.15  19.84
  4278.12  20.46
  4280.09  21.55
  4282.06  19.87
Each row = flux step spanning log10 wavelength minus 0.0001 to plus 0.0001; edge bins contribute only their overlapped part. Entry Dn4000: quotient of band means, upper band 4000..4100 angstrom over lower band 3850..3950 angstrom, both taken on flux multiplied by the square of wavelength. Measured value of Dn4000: 1.2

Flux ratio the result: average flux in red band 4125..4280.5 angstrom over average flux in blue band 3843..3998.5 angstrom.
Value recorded 1.14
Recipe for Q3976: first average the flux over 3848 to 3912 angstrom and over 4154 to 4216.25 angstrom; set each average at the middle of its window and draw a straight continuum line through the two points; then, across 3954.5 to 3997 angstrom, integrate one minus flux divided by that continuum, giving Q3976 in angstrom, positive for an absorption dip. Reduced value 3.5 angstrom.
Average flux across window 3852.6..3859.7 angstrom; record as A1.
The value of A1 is 18.8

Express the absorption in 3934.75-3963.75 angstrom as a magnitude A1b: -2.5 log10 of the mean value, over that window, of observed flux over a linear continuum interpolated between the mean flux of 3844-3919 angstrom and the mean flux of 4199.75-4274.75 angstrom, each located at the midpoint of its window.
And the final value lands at 0.11 mag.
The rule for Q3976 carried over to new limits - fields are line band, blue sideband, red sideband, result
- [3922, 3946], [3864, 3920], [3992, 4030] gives 4.4 angstrom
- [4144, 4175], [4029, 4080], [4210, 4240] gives 0.9 angstrom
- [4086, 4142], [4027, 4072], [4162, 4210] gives 3.2 angstrom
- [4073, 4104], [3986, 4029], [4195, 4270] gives 1.5 angstrom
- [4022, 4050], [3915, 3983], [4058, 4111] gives -3.9 angstrom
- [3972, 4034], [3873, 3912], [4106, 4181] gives -3.6 angstrom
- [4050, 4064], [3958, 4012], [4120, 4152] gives -1.7 angstrom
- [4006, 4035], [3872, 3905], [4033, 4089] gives -1.1 angstrom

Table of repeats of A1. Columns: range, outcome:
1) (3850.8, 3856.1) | 19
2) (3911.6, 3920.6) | 21.6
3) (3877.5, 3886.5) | 17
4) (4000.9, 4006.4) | 22.5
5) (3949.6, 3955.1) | 19.3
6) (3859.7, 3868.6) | 22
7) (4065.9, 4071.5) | 23.4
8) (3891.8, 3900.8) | 16.2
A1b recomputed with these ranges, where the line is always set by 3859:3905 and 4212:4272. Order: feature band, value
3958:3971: 0.19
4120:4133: -0.06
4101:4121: 0.07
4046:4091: -0.05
